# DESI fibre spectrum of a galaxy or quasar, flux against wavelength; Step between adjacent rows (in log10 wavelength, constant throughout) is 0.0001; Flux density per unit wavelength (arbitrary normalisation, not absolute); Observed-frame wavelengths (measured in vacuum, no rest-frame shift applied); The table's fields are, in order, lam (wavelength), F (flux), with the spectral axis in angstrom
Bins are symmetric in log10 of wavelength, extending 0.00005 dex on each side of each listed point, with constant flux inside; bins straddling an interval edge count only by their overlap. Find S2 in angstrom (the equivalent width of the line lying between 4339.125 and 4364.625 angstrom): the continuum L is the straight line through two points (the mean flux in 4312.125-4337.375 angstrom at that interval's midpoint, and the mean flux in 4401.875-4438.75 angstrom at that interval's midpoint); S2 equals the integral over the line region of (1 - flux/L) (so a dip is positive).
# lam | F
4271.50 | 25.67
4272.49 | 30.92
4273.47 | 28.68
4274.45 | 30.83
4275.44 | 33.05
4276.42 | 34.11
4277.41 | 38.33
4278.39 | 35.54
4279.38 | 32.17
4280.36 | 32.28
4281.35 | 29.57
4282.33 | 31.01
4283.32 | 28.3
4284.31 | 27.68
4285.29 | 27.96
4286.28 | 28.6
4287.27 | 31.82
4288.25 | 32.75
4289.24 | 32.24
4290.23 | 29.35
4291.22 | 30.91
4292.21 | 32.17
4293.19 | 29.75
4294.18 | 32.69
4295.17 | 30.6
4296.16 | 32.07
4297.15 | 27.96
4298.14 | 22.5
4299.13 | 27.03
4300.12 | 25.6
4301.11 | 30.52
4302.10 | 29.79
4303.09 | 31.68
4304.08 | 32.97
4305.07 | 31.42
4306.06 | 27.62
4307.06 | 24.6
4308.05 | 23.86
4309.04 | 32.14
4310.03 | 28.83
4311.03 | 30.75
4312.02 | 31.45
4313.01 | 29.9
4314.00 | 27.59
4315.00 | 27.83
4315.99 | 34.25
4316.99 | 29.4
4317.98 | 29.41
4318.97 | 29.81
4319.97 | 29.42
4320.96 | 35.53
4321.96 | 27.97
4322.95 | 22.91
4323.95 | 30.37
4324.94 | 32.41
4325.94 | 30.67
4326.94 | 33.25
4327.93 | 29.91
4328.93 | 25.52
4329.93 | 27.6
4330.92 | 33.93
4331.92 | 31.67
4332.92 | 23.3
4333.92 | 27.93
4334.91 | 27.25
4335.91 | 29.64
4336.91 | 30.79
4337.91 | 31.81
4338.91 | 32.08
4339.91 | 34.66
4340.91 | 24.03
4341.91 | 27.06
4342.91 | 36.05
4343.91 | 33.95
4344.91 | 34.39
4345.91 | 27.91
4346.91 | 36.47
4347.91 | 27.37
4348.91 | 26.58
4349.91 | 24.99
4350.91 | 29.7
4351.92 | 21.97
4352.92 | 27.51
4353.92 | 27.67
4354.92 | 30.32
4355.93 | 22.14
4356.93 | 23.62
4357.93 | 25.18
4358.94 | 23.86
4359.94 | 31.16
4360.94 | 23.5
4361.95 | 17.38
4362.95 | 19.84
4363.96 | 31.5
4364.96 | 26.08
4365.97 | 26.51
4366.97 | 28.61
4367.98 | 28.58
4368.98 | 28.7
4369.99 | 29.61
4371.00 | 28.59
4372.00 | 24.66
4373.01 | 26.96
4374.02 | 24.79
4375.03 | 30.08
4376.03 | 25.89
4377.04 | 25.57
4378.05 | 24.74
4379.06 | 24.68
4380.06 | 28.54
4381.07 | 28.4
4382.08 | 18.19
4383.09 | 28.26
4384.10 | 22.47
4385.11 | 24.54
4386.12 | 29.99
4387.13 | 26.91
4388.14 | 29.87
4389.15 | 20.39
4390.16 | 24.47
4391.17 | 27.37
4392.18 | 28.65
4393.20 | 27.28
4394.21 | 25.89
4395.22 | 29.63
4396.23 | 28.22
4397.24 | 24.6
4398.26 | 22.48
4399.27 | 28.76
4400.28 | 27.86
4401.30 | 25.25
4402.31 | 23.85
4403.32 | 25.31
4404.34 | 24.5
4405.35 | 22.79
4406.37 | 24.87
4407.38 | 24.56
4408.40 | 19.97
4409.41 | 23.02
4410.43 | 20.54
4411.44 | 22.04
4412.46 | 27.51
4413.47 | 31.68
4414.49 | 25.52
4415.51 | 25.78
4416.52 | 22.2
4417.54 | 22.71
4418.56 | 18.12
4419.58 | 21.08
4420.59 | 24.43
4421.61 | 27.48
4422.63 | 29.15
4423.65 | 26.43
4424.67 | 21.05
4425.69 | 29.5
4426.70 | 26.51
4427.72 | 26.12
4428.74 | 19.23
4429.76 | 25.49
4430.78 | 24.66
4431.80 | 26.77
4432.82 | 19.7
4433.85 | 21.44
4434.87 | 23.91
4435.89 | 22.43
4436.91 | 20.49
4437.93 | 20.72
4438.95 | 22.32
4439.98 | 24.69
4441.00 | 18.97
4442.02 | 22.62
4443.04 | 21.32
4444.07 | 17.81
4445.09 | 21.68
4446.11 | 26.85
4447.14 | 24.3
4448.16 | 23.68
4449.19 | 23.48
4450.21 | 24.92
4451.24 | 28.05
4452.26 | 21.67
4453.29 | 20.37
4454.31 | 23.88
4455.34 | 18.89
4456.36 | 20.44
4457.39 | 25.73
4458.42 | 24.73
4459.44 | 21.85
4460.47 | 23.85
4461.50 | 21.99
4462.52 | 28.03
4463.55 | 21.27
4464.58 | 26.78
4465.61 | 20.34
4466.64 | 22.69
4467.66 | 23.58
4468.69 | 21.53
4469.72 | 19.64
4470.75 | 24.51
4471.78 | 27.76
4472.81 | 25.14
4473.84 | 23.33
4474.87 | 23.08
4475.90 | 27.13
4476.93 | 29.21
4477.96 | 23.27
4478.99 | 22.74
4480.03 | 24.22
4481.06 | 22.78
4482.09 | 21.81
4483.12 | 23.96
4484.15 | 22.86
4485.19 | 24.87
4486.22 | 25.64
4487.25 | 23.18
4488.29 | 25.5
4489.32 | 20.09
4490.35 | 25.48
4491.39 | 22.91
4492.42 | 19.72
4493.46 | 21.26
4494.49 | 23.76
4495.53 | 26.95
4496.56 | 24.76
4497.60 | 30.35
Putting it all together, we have 0.4 angstrom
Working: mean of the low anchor 29.6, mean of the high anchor 23.9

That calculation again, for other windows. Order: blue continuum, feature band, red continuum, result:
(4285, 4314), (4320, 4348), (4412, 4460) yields -2.18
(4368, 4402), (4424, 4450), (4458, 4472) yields 1.47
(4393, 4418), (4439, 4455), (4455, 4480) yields 0.83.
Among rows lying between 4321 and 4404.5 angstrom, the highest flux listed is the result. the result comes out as 36.47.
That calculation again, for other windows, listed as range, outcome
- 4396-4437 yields 31.68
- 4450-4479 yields 29.21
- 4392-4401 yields 29.63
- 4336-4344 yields 36.05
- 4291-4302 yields 32.69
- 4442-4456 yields 28.05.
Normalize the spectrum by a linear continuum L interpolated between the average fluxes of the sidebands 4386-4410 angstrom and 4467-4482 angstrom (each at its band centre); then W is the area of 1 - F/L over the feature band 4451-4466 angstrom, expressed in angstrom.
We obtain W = 0.77 angstrom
